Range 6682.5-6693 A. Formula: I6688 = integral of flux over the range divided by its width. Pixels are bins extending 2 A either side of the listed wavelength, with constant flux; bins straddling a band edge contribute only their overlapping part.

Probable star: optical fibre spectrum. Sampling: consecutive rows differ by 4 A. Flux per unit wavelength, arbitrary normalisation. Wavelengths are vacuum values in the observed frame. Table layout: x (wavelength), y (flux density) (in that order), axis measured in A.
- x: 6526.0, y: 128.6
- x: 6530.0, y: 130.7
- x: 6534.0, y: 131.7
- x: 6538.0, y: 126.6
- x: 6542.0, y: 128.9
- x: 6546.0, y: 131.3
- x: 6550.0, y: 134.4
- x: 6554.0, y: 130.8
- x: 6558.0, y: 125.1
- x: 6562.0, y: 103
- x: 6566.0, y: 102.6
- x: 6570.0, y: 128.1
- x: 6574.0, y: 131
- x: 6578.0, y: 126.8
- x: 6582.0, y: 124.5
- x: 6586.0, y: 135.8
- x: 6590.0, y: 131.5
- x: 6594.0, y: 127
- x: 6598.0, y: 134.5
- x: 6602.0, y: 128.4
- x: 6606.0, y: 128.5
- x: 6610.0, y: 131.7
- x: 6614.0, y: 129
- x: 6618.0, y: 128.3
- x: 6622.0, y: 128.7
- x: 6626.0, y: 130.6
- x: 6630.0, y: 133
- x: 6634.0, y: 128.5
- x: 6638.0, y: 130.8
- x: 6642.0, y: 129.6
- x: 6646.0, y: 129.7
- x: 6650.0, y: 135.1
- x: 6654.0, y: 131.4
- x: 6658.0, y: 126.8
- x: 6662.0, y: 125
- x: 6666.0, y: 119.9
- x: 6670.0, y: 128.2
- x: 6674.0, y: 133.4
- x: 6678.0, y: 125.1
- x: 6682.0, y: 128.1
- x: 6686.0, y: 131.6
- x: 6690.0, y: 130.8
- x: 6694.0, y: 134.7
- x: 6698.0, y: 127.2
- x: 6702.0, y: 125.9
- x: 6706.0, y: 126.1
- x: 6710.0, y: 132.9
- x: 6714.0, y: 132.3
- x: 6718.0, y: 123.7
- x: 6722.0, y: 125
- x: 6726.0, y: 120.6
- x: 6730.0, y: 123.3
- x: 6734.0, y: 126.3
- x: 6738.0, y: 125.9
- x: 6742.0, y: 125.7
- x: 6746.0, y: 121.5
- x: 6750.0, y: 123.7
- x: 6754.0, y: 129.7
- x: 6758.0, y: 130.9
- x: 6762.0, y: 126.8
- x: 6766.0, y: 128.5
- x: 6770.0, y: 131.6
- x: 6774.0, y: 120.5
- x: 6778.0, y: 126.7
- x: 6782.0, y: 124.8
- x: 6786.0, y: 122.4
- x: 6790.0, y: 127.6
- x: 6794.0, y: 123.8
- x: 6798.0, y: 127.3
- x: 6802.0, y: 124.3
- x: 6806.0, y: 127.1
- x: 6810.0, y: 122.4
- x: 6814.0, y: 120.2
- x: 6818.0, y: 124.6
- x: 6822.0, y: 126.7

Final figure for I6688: 131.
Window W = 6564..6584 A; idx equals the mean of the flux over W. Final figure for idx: 123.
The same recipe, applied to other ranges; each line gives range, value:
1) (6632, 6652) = 131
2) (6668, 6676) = 131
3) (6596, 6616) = 130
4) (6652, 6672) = 126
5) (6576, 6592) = 130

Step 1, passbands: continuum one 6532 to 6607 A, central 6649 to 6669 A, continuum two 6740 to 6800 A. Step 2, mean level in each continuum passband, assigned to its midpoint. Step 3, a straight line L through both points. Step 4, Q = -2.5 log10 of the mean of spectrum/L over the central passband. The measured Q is -0.01 mag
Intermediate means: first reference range 127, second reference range 126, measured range 127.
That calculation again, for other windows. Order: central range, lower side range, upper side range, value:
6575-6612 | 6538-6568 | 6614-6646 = -0.030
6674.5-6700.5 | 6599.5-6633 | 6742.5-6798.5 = -0.014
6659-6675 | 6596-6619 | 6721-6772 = 0.019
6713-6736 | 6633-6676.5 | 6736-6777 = 0.020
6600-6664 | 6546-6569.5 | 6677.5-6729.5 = -0.045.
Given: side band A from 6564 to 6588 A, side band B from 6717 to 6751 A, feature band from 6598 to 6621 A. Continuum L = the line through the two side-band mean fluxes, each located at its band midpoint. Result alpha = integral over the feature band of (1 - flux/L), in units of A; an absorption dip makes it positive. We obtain -0.9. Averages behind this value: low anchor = 125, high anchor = 124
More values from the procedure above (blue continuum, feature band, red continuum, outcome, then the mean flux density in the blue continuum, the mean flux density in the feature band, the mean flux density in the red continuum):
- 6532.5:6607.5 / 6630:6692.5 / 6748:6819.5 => -1.36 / 127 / 129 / 126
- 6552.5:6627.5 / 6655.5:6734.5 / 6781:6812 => -1.03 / 127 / 127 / 125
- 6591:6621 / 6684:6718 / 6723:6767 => -0.78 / 130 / 130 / 126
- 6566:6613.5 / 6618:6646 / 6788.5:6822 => -0.47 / 129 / 130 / 125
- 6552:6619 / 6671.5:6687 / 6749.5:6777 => -0.30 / 126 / 129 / 128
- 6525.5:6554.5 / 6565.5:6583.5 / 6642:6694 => 0.81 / 130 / 124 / 129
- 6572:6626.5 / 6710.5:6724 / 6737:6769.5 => -0.01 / 130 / 128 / 127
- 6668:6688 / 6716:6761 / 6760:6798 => 0.75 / 129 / 125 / 126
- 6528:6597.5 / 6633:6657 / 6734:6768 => -0.79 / 127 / 131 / 127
